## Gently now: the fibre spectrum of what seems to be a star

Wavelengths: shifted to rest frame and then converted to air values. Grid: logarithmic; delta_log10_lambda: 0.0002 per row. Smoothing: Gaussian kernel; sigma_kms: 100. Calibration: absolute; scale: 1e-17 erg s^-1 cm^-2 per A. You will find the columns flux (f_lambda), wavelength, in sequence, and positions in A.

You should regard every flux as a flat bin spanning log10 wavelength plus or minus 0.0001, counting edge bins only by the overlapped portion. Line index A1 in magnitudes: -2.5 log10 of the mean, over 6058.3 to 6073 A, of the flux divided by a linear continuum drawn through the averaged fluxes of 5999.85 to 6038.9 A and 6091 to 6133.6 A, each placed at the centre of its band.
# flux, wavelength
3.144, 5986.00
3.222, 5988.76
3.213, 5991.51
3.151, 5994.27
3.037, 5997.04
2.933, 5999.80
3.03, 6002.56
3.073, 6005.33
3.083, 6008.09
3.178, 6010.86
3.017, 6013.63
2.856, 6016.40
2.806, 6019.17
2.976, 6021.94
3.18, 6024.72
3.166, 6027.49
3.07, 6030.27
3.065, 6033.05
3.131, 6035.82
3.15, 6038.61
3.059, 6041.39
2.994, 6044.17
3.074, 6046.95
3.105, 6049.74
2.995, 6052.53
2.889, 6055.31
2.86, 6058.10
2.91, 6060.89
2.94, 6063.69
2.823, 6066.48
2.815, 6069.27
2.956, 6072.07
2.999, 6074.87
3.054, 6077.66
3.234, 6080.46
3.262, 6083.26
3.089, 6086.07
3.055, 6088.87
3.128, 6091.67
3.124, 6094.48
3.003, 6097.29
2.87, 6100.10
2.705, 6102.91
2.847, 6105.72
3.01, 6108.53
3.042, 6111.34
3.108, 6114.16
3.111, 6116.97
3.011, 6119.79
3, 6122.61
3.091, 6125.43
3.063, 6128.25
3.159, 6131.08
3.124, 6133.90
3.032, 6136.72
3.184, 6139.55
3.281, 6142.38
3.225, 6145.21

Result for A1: 0.06 mag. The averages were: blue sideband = 3.05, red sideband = 3.02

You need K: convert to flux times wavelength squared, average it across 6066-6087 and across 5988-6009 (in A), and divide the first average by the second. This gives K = 1.01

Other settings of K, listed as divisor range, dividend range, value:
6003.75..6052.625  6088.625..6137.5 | 1.02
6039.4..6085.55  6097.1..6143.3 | 1.03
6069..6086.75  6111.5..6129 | 1.01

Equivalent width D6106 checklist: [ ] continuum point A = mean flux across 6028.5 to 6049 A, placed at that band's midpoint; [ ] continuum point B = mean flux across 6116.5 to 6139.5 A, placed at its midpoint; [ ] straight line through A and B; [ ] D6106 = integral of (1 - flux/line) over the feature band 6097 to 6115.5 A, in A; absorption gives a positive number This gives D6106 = 0.9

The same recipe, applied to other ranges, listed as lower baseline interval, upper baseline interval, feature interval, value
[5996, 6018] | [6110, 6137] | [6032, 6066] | 0.38 A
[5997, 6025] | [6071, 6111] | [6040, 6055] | -0.09 A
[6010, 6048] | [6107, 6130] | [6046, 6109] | 1.33 A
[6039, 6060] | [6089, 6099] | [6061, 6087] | 0.25 A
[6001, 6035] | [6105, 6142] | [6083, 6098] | -0.20 A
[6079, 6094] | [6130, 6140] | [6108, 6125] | 0.44 A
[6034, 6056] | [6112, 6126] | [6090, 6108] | 0.64 A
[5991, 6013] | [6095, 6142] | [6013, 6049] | 0.27 A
